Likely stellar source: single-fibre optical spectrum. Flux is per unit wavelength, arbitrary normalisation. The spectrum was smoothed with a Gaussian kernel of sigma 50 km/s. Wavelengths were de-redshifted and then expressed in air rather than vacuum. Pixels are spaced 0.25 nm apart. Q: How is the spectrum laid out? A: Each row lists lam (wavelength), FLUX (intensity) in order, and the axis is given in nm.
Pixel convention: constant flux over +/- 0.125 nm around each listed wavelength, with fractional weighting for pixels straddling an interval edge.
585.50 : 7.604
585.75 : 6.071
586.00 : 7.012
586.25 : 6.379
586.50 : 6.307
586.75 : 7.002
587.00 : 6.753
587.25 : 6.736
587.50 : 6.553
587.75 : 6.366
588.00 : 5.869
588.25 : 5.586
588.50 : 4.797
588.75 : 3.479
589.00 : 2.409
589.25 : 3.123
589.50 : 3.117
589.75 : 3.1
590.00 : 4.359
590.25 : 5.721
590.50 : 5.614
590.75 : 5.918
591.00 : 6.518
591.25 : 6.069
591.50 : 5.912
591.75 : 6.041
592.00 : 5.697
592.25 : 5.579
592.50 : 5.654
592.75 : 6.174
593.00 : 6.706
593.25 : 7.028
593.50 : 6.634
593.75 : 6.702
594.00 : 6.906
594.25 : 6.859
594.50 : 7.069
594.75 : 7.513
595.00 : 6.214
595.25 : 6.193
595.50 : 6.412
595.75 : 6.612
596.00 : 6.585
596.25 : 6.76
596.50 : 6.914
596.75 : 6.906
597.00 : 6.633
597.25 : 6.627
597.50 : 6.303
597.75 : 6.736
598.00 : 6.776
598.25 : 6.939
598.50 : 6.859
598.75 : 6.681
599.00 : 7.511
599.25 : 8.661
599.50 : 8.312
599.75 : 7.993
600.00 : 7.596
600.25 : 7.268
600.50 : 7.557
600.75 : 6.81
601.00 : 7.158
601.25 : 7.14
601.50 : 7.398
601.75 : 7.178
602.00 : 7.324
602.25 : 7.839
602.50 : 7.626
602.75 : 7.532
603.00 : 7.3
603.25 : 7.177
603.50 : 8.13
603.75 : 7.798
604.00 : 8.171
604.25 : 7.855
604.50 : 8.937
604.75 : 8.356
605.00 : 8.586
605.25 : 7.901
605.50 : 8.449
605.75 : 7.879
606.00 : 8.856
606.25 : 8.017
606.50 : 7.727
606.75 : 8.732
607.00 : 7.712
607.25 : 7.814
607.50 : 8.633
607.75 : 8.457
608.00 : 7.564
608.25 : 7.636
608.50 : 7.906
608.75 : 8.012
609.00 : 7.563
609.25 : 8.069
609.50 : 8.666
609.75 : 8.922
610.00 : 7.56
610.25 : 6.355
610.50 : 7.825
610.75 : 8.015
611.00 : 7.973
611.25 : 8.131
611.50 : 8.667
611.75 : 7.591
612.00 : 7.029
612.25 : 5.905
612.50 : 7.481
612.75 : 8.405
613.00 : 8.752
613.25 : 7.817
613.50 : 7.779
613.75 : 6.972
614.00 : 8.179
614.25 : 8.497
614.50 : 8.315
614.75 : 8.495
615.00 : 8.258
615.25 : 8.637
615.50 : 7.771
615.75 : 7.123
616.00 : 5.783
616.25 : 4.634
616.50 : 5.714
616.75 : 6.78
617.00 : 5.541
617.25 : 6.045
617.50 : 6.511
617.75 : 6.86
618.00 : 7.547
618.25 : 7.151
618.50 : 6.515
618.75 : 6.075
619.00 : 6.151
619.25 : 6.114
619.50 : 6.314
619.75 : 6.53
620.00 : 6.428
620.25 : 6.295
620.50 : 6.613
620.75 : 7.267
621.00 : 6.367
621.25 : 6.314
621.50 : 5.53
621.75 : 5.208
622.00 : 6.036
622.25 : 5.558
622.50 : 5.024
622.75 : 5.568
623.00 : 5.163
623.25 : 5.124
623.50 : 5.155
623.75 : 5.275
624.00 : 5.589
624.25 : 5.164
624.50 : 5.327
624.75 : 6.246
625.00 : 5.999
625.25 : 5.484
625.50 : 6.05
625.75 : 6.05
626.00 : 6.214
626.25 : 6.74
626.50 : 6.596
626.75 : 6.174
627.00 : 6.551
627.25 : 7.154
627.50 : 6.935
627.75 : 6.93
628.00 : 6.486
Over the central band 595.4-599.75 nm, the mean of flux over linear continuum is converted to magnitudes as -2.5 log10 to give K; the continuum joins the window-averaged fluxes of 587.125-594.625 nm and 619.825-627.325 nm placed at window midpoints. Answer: -0.23 mag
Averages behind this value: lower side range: 5.61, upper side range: 5.94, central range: 6.99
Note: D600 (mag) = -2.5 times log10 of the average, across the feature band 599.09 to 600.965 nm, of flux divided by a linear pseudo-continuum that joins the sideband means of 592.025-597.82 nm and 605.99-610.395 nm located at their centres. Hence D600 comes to -0.09 mag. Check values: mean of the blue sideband 6.58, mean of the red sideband 7.99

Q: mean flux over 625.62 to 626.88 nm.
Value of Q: 6.35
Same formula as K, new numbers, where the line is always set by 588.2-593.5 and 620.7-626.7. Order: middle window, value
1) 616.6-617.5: -0.09 mag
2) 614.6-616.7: -0.24 mag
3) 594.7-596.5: -0.24 mag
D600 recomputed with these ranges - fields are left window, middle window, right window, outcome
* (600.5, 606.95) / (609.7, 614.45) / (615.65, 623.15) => -0.12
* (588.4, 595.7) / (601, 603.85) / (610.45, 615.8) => -0.11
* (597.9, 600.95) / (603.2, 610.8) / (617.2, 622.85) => -0.15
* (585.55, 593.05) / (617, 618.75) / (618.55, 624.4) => -0.14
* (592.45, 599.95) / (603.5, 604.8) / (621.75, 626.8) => -0.25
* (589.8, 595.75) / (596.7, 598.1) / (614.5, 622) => -0.06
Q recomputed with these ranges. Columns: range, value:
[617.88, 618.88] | 6.82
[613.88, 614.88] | 8.37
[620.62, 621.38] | 6.64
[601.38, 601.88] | 7.29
